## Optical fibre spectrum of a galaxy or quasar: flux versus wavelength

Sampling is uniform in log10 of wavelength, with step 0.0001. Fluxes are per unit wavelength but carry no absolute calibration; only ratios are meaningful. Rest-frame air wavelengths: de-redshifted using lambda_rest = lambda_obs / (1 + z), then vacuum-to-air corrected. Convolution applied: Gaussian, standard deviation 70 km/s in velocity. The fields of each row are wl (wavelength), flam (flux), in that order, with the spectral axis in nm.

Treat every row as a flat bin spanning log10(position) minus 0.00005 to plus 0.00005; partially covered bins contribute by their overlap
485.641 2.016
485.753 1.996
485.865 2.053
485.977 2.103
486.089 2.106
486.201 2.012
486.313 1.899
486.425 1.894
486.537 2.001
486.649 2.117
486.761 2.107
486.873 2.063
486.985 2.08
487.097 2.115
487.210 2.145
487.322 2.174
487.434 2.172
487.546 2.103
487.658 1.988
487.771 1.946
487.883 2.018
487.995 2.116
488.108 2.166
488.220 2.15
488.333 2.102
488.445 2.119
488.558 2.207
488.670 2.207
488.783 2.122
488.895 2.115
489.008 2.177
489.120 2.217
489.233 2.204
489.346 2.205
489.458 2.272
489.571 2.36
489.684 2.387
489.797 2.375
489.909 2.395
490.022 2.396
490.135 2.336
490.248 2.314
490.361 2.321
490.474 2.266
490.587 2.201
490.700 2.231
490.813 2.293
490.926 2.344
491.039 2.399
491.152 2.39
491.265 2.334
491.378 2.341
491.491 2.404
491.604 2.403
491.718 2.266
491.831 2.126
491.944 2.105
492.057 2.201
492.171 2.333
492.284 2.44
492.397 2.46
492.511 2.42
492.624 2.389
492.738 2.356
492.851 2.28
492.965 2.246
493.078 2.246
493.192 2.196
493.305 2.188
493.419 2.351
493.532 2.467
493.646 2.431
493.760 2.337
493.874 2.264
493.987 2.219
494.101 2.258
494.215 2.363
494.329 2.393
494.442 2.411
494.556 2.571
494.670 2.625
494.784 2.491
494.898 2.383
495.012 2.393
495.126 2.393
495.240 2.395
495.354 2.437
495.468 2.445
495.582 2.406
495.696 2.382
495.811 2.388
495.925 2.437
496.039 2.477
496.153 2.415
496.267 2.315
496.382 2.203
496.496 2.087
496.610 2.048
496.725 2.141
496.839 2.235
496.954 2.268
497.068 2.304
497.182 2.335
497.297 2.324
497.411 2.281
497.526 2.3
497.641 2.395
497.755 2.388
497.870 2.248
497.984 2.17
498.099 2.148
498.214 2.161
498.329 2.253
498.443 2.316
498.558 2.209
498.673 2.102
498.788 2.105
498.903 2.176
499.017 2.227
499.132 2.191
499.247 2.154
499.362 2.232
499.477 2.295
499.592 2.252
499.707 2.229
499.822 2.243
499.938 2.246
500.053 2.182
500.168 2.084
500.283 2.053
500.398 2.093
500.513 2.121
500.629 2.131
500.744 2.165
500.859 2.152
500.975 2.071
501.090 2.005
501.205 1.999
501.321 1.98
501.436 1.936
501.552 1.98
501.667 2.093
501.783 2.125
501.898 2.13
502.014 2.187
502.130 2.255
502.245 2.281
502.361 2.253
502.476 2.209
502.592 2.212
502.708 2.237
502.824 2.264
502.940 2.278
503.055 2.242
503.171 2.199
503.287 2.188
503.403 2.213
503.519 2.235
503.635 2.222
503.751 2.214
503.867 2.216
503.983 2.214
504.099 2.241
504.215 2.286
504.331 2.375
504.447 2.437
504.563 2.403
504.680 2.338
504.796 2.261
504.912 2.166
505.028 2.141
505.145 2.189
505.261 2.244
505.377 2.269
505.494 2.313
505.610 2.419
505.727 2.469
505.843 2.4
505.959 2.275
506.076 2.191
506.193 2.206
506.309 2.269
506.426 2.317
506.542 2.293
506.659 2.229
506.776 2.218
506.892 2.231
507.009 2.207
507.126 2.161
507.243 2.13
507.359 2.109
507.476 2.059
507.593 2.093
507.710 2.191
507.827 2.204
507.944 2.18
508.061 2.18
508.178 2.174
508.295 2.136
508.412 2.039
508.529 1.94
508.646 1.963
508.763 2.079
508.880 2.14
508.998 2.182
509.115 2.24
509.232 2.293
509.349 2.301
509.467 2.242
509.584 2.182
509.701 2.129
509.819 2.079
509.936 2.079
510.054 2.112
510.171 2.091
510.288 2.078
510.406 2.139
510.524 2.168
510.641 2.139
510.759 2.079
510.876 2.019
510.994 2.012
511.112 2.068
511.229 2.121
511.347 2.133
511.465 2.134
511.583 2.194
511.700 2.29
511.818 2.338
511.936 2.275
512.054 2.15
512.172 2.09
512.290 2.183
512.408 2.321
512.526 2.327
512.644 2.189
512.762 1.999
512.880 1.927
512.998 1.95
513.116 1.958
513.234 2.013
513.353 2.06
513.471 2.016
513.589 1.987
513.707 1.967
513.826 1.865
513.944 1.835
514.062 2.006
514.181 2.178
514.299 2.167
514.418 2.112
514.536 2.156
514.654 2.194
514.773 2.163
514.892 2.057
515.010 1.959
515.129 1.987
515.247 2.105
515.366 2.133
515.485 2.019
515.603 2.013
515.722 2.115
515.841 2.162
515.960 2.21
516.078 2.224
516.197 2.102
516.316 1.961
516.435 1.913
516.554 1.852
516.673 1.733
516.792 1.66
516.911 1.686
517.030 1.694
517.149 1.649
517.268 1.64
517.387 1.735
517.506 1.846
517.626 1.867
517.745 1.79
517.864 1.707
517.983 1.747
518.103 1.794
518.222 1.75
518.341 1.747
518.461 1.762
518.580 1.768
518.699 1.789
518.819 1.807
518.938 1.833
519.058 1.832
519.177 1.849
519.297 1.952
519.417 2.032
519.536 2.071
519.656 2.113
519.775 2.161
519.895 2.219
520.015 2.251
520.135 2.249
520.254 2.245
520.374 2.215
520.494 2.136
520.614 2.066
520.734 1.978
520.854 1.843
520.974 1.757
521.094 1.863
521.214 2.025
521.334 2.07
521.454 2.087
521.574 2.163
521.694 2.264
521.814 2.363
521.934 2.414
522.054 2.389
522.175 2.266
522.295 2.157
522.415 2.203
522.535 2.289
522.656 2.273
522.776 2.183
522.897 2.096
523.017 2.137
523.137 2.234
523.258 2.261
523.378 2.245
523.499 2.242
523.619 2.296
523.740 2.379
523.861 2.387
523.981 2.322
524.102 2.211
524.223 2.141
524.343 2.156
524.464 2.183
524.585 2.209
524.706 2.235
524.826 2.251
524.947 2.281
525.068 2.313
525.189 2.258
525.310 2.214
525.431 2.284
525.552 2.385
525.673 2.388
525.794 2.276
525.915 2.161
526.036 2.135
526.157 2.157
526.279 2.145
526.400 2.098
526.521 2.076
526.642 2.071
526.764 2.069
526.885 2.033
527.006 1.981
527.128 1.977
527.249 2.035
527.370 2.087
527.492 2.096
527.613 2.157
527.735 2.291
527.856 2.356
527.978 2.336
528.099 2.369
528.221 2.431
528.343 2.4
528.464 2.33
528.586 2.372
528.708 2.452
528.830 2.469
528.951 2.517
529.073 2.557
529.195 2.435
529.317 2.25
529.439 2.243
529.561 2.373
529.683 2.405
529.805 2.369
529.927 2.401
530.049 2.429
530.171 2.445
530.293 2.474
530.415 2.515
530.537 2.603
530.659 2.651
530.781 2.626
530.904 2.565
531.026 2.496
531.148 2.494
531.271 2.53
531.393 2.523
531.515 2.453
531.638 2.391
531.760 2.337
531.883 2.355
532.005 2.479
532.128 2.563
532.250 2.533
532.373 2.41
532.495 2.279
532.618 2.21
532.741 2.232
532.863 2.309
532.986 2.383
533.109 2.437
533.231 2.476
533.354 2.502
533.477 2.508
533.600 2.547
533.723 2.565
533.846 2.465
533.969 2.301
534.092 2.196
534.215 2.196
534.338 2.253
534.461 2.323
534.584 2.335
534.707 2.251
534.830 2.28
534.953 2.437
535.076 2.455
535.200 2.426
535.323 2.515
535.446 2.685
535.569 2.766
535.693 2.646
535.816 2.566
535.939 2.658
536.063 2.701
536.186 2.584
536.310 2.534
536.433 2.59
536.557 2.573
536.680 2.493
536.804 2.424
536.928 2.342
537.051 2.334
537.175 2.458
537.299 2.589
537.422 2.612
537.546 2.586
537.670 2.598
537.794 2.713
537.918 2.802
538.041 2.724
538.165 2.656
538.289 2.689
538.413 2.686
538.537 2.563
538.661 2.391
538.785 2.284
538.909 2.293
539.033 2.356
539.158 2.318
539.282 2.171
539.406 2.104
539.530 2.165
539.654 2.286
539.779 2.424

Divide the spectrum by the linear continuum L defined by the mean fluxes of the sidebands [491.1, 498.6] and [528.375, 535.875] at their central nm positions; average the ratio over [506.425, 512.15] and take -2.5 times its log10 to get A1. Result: 0.10 mag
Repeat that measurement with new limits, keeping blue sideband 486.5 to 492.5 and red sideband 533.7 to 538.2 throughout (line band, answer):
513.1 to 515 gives 0.16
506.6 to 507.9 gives 0.08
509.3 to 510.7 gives 0.10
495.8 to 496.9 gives 0.00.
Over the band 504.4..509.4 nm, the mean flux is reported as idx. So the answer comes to 2.22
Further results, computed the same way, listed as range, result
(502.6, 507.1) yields 2.26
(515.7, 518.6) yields 1.84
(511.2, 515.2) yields 2.1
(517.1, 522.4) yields 1.99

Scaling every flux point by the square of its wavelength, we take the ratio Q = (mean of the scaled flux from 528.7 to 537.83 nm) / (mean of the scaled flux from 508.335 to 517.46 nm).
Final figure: 1.29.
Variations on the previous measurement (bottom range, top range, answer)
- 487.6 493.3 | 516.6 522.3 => 0.97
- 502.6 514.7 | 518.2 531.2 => 1.09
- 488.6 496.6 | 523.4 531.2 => 1.13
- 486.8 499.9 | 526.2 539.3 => 1.24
